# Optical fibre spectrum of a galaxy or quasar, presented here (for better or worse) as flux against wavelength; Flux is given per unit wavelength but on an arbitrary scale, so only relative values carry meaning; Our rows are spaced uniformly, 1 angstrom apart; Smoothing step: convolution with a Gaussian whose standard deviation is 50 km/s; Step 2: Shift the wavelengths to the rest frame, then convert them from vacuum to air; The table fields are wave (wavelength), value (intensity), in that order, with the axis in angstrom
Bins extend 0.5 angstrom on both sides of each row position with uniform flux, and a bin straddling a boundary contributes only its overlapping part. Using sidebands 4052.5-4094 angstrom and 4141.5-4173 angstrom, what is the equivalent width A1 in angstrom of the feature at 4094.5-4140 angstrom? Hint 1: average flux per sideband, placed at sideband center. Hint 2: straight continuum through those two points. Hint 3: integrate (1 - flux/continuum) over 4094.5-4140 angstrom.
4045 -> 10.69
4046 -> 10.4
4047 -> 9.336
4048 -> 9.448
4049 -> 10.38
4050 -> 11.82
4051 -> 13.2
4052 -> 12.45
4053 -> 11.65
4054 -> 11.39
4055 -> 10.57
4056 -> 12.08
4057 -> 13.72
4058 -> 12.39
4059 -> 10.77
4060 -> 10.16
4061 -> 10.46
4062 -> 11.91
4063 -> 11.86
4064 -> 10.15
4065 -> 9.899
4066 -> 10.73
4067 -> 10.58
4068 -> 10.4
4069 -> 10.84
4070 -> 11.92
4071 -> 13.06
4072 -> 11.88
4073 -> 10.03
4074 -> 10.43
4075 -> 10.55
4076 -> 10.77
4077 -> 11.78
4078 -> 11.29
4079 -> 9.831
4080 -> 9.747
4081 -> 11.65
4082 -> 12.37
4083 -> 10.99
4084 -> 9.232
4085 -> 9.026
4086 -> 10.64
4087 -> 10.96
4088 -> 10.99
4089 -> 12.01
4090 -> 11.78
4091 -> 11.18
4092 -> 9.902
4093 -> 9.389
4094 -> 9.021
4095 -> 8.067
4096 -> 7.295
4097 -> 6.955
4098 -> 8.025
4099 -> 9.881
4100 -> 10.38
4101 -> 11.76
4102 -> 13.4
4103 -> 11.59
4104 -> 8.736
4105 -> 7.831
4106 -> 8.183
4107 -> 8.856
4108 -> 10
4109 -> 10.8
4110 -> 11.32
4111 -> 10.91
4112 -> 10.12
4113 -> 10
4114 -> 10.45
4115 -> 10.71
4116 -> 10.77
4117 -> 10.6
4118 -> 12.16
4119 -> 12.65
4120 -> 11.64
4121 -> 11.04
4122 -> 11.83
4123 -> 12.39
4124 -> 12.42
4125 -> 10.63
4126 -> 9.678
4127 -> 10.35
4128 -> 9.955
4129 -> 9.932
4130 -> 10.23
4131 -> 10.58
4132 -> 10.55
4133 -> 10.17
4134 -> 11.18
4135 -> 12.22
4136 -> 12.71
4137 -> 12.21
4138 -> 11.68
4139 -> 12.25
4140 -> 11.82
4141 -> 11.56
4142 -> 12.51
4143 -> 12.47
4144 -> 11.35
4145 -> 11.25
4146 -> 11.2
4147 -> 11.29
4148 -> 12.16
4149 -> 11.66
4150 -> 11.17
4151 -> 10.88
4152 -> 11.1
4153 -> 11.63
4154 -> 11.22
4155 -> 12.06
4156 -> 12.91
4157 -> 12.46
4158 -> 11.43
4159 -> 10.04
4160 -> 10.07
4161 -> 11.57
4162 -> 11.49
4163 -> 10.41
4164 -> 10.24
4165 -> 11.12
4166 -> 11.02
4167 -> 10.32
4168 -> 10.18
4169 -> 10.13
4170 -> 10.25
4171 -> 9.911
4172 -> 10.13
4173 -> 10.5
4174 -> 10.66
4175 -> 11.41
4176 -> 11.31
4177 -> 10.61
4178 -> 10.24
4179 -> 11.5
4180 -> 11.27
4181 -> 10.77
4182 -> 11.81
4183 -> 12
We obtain 2.0 angstrom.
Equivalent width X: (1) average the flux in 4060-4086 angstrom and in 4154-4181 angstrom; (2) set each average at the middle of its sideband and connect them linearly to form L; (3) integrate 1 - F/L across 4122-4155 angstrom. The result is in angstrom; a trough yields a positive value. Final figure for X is -1.4 angstrom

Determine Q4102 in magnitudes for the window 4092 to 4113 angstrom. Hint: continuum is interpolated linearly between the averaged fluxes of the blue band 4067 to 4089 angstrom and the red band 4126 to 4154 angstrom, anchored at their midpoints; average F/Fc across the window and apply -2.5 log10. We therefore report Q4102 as 0.15 mag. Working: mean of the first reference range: 10.9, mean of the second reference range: 11.3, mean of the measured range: 9.64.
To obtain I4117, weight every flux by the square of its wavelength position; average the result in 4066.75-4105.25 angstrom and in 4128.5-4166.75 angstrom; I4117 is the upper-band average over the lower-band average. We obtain 1.12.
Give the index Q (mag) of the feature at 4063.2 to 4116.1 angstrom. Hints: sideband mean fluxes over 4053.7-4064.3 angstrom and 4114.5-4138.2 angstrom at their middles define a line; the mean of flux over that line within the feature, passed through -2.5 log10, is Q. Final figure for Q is 0.10 mag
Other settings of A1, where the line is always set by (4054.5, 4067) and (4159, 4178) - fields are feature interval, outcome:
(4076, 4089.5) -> 0.3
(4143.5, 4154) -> -0.6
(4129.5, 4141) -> -0.7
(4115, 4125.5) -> -0.7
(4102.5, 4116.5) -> 1.2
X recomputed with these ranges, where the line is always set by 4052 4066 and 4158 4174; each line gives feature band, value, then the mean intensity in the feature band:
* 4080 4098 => 1.8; 10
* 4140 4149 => -0.9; 11.7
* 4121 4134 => 0.1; 10.8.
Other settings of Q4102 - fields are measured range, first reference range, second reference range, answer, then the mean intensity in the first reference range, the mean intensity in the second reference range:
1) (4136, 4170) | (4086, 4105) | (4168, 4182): -0.09 mag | 10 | 10.7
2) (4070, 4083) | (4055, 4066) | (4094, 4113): -0.05 mag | 11.3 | 9.66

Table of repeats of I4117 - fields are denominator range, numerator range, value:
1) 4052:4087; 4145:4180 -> 1.04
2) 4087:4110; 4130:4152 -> 1.19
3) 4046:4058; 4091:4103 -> 0.86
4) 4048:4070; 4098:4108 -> 0.90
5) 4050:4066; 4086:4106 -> 0.88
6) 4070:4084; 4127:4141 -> 1.04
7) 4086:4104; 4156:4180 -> 1.10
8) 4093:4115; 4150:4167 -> 1.18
